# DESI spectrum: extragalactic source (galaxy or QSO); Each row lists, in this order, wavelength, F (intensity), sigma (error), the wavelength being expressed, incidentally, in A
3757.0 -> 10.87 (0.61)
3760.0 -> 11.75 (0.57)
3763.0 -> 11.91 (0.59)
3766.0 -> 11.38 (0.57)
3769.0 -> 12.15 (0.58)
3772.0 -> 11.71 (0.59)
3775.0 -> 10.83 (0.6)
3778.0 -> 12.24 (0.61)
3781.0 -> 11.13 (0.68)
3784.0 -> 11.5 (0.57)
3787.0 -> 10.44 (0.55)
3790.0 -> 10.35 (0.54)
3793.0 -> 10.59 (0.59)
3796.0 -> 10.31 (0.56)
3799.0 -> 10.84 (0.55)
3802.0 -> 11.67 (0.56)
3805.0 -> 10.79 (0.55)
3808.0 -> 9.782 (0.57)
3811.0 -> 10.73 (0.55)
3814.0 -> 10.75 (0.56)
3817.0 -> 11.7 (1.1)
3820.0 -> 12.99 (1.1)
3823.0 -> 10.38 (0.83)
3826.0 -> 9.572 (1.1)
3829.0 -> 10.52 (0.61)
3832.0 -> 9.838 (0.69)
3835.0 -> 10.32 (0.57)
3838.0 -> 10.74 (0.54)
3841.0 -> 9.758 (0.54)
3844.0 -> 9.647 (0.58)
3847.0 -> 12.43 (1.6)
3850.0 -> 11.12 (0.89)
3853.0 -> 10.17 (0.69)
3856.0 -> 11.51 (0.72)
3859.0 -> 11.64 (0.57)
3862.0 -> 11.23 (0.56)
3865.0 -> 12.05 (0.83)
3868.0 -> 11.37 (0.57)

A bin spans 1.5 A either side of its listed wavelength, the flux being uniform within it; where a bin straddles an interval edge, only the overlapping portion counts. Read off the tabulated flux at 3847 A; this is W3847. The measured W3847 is 12.43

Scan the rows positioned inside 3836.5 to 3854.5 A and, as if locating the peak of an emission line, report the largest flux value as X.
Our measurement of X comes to 12.43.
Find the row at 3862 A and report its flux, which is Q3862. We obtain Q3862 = 11.23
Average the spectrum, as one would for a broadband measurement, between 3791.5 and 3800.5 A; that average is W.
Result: 10.6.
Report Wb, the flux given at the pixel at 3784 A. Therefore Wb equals 11.5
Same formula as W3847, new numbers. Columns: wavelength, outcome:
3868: 11.37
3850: 11.12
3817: 11.7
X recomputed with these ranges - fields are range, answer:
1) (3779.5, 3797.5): 11.5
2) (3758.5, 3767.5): 11.91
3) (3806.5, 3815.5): 10.75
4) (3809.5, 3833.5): 12.99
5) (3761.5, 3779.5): 12.24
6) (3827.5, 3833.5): 10.52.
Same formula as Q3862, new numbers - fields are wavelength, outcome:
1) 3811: 10.73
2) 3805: 10.79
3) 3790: 10.35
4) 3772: 11.71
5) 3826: 9.572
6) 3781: 11.13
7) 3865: 12.05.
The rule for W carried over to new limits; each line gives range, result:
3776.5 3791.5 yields 11.1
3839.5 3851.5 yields 10.7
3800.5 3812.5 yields 10.7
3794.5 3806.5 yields 10.9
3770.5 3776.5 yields 11.3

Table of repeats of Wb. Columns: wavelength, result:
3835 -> 10.32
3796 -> 10.31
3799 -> 10.84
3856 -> 11.51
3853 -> 10.17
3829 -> 10.52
